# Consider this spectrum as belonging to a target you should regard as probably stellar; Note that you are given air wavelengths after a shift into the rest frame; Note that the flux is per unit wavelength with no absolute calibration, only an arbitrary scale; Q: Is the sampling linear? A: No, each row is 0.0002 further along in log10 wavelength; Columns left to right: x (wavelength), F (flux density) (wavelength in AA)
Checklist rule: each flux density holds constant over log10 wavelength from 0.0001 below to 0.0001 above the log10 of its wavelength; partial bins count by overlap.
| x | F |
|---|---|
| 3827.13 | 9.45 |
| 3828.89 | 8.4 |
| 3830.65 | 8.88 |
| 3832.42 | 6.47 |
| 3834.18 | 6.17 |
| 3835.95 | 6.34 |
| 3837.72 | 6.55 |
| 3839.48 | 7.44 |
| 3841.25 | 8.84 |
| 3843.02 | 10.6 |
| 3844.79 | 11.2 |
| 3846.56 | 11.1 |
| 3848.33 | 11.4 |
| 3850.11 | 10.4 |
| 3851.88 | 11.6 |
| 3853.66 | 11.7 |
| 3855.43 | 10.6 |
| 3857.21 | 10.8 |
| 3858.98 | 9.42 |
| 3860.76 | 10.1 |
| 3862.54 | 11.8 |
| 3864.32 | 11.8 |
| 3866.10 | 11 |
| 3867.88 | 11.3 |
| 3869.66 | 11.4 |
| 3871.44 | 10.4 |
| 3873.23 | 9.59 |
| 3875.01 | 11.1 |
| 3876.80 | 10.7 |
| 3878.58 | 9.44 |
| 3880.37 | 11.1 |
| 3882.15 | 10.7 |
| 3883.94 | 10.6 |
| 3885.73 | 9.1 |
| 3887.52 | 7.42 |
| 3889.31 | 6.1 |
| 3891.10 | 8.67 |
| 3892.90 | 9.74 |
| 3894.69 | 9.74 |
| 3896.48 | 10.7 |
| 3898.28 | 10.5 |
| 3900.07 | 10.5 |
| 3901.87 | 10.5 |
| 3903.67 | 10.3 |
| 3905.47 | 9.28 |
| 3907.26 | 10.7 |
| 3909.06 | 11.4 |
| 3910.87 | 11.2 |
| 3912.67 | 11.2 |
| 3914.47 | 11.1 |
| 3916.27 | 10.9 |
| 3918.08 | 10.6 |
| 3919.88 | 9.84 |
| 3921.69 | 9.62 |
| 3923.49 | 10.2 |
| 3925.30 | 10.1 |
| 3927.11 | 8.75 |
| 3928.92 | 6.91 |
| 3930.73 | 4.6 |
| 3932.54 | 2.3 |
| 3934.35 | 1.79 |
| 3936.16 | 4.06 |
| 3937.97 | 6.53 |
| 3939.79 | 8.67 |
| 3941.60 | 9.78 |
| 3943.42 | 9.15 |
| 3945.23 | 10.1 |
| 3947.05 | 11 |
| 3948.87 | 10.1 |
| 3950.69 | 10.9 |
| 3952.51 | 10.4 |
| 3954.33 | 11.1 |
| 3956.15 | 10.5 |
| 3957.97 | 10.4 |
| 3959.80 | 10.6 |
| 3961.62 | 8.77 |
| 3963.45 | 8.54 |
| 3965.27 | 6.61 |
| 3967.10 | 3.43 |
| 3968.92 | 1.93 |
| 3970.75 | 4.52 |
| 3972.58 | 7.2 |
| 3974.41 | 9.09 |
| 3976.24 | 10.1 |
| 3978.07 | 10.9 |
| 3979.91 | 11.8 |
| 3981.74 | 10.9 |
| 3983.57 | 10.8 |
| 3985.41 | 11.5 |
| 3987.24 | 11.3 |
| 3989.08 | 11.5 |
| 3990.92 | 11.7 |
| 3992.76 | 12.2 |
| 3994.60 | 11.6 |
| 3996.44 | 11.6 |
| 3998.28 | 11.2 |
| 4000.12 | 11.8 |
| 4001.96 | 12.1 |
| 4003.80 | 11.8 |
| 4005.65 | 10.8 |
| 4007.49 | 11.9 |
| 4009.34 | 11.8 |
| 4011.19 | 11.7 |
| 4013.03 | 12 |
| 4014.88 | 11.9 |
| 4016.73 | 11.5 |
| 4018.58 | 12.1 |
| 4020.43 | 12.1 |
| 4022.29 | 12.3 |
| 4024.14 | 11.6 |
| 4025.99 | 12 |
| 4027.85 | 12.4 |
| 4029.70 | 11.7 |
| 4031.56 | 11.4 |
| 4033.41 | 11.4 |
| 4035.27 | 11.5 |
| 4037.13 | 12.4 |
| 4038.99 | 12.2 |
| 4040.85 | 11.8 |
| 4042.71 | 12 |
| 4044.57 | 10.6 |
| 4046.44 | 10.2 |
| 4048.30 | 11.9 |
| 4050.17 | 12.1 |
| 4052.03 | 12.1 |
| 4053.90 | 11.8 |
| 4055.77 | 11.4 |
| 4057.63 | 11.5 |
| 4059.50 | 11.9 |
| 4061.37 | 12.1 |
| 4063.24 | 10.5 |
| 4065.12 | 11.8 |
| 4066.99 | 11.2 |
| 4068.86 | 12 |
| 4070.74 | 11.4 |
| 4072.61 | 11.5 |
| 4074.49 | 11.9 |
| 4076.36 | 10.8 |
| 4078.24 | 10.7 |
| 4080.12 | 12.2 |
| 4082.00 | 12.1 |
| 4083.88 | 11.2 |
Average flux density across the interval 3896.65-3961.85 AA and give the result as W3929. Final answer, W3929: 9.31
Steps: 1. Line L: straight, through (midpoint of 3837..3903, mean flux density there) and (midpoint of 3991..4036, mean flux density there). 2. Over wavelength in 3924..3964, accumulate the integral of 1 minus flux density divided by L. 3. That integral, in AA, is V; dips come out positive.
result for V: 9.4 AA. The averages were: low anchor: 10.2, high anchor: 11.8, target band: 8.43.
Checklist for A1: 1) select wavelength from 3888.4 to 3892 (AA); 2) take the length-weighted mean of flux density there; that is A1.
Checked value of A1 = 7.38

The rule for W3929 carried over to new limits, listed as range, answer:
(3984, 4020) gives 11.7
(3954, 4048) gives 10.7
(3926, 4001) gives 8.95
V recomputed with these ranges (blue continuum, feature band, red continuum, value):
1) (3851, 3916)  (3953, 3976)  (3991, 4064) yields 6.8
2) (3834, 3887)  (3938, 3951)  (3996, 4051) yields 1.5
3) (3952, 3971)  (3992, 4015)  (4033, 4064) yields -4.7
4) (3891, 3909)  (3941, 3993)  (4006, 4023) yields 7.8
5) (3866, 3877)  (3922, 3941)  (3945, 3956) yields 7.3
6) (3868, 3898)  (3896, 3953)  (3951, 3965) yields 4.2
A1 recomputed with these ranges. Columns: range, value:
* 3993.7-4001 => 11.6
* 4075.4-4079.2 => 10.8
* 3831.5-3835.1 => 6.34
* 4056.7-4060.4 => 11.7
